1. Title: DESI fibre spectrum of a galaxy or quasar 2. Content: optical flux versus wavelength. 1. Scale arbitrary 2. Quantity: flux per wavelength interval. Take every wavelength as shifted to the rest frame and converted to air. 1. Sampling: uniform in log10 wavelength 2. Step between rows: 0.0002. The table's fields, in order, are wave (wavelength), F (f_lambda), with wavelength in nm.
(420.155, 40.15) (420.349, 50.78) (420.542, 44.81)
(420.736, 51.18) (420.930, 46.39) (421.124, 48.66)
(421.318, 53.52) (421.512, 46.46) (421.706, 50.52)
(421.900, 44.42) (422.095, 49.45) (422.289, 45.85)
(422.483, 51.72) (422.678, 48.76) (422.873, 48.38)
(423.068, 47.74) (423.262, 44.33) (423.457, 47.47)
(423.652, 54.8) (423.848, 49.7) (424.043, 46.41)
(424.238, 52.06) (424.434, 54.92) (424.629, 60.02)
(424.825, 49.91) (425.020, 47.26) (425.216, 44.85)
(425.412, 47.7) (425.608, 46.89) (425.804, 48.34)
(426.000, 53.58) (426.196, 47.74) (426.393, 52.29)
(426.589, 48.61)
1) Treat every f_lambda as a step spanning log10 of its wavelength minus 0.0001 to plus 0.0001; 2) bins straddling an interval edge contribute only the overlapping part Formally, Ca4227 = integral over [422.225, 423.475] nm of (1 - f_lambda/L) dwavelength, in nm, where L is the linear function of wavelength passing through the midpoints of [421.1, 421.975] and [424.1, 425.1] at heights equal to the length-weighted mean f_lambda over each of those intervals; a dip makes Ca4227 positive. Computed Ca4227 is 0.07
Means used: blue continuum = 48.9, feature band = 47.8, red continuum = 52.7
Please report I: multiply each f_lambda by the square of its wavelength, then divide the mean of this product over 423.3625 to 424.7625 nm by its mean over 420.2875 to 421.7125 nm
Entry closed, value 1.1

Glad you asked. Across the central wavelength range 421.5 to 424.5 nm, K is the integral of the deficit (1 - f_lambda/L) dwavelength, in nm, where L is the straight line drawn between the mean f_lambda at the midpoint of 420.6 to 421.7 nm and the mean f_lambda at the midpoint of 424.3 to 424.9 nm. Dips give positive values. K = 0.190 nm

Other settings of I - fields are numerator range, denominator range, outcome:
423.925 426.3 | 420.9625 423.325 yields 1.05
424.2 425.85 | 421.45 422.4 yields 1.07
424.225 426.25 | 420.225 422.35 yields 1.06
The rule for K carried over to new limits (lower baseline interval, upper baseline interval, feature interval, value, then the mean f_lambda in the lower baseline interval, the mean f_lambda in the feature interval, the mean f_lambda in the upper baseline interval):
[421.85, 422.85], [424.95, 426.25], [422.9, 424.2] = -0.011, 48.2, 48.6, 48.1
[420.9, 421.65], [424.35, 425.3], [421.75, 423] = 0.041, 49.1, 48.2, 51.5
